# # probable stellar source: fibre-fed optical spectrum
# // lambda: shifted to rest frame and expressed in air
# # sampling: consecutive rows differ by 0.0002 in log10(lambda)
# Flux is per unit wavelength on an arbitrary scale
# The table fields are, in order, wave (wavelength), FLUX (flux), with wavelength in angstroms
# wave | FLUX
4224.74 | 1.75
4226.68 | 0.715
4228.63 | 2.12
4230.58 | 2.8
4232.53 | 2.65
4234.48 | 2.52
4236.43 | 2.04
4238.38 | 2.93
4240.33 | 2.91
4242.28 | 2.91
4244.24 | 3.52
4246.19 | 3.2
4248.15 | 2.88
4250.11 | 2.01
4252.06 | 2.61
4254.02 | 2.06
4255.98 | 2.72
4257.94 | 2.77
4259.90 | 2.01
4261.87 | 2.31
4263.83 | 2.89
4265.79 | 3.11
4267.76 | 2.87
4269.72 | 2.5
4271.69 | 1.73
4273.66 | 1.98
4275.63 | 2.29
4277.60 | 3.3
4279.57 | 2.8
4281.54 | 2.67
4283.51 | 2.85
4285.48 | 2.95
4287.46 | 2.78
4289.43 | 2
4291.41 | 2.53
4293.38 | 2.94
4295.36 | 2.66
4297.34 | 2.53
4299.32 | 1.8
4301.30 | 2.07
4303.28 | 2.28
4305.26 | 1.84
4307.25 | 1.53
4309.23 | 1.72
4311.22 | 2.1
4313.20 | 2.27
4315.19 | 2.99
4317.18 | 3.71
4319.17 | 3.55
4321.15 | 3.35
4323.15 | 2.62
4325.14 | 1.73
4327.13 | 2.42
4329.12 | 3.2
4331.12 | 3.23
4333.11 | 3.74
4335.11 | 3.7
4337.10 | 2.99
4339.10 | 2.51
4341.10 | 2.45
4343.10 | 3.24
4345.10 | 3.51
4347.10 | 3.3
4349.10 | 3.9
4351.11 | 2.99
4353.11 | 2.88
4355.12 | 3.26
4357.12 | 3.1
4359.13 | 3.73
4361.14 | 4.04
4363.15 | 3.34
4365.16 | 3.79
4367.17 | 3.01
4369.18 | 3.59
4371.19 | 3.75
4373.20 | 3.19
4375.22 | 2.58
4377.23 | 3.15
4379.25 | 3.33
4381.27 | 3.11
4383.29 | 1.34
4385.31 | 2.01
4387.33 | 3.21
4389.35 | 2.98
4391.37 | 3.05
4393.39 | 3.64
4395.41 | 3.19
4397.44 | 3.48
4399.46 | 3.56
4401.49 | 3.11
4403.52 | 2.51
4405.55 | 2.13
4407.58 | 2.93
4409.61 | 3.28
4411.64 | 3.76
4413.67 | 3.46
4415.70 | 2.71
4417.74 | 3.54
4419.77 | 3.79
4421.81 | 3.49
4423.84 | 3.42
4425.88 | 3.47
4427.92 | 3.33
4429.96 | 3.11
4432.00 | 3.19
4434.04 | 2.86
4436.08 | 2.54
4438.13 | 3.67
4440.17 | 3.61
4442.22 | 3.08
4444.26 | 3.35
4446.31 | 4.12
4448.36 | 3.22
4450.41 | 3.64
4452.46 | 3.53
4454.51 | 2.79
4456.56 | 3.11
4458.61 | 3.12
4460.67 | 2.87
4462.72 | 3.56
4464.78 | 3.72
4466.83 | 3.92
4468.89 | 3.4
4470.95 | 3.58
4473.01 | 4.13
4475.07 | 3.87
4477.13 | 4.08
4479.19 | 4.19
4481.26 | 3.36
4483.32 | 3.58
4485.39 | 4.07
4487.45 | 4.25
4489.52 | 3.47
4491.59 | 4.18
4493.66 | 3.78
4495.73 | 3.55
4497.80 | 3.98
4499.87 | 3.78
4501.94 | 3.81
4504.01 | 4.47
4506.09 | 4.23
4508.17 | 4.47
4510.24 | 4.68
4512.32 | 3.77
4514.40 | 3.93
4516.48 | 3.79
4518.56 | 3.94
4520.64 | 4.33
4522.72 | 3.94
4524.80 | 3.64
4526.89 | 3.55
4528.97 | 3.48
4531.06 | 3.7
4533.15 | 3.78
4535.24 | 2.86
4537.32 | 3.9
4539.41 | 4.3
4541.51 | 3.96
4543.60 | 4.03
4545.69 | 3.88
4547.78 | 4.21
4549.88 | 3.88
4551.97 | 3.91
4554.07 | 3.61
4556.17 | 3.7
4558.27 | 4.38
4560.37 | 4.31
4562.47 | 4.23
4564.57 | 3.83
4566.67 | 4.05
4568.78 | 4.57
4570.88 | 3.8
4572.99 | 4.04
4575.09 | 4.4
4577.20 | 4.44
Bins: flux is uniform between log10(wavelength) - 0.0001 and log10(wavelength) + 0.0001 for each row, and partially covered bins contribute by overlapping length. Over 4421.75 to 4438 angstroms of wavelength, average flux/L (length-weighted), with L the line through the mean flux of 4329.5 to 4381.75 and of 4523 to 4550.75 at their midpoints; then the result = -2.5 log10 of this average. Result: 0.10 mag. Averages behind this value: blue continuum 3.29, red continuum 3.79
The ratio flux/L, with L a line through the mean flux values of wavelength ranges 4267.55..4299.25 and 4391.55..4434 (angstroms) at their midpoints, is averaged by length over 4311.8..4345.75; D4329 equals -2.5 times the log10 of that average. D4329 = -0.07 mag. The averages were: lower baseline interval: 2.56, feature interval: 3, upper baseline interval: 3.24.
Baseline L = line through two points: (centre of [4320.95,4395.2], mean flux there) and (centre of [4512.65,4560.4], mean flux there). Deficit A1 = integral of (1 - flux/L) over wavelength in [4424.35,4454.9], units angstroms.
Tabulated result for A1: 1.2 angstroms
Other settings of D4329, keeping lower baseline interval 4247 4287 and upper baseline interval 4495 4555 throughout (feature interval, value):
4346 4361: -0.11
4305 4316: 0.33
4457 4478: 0.00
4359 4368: -0.17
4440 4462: 0.07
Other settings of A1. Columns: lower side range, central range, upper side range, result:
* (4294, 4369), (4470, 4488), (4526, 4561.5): -1.7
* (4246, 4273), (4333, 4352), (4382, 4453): -2.3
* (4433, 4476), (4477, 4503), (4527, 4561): -1.9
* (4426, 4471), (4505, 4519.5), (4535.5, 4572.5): -1.5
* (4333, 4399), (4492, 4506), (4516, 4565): -0.8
